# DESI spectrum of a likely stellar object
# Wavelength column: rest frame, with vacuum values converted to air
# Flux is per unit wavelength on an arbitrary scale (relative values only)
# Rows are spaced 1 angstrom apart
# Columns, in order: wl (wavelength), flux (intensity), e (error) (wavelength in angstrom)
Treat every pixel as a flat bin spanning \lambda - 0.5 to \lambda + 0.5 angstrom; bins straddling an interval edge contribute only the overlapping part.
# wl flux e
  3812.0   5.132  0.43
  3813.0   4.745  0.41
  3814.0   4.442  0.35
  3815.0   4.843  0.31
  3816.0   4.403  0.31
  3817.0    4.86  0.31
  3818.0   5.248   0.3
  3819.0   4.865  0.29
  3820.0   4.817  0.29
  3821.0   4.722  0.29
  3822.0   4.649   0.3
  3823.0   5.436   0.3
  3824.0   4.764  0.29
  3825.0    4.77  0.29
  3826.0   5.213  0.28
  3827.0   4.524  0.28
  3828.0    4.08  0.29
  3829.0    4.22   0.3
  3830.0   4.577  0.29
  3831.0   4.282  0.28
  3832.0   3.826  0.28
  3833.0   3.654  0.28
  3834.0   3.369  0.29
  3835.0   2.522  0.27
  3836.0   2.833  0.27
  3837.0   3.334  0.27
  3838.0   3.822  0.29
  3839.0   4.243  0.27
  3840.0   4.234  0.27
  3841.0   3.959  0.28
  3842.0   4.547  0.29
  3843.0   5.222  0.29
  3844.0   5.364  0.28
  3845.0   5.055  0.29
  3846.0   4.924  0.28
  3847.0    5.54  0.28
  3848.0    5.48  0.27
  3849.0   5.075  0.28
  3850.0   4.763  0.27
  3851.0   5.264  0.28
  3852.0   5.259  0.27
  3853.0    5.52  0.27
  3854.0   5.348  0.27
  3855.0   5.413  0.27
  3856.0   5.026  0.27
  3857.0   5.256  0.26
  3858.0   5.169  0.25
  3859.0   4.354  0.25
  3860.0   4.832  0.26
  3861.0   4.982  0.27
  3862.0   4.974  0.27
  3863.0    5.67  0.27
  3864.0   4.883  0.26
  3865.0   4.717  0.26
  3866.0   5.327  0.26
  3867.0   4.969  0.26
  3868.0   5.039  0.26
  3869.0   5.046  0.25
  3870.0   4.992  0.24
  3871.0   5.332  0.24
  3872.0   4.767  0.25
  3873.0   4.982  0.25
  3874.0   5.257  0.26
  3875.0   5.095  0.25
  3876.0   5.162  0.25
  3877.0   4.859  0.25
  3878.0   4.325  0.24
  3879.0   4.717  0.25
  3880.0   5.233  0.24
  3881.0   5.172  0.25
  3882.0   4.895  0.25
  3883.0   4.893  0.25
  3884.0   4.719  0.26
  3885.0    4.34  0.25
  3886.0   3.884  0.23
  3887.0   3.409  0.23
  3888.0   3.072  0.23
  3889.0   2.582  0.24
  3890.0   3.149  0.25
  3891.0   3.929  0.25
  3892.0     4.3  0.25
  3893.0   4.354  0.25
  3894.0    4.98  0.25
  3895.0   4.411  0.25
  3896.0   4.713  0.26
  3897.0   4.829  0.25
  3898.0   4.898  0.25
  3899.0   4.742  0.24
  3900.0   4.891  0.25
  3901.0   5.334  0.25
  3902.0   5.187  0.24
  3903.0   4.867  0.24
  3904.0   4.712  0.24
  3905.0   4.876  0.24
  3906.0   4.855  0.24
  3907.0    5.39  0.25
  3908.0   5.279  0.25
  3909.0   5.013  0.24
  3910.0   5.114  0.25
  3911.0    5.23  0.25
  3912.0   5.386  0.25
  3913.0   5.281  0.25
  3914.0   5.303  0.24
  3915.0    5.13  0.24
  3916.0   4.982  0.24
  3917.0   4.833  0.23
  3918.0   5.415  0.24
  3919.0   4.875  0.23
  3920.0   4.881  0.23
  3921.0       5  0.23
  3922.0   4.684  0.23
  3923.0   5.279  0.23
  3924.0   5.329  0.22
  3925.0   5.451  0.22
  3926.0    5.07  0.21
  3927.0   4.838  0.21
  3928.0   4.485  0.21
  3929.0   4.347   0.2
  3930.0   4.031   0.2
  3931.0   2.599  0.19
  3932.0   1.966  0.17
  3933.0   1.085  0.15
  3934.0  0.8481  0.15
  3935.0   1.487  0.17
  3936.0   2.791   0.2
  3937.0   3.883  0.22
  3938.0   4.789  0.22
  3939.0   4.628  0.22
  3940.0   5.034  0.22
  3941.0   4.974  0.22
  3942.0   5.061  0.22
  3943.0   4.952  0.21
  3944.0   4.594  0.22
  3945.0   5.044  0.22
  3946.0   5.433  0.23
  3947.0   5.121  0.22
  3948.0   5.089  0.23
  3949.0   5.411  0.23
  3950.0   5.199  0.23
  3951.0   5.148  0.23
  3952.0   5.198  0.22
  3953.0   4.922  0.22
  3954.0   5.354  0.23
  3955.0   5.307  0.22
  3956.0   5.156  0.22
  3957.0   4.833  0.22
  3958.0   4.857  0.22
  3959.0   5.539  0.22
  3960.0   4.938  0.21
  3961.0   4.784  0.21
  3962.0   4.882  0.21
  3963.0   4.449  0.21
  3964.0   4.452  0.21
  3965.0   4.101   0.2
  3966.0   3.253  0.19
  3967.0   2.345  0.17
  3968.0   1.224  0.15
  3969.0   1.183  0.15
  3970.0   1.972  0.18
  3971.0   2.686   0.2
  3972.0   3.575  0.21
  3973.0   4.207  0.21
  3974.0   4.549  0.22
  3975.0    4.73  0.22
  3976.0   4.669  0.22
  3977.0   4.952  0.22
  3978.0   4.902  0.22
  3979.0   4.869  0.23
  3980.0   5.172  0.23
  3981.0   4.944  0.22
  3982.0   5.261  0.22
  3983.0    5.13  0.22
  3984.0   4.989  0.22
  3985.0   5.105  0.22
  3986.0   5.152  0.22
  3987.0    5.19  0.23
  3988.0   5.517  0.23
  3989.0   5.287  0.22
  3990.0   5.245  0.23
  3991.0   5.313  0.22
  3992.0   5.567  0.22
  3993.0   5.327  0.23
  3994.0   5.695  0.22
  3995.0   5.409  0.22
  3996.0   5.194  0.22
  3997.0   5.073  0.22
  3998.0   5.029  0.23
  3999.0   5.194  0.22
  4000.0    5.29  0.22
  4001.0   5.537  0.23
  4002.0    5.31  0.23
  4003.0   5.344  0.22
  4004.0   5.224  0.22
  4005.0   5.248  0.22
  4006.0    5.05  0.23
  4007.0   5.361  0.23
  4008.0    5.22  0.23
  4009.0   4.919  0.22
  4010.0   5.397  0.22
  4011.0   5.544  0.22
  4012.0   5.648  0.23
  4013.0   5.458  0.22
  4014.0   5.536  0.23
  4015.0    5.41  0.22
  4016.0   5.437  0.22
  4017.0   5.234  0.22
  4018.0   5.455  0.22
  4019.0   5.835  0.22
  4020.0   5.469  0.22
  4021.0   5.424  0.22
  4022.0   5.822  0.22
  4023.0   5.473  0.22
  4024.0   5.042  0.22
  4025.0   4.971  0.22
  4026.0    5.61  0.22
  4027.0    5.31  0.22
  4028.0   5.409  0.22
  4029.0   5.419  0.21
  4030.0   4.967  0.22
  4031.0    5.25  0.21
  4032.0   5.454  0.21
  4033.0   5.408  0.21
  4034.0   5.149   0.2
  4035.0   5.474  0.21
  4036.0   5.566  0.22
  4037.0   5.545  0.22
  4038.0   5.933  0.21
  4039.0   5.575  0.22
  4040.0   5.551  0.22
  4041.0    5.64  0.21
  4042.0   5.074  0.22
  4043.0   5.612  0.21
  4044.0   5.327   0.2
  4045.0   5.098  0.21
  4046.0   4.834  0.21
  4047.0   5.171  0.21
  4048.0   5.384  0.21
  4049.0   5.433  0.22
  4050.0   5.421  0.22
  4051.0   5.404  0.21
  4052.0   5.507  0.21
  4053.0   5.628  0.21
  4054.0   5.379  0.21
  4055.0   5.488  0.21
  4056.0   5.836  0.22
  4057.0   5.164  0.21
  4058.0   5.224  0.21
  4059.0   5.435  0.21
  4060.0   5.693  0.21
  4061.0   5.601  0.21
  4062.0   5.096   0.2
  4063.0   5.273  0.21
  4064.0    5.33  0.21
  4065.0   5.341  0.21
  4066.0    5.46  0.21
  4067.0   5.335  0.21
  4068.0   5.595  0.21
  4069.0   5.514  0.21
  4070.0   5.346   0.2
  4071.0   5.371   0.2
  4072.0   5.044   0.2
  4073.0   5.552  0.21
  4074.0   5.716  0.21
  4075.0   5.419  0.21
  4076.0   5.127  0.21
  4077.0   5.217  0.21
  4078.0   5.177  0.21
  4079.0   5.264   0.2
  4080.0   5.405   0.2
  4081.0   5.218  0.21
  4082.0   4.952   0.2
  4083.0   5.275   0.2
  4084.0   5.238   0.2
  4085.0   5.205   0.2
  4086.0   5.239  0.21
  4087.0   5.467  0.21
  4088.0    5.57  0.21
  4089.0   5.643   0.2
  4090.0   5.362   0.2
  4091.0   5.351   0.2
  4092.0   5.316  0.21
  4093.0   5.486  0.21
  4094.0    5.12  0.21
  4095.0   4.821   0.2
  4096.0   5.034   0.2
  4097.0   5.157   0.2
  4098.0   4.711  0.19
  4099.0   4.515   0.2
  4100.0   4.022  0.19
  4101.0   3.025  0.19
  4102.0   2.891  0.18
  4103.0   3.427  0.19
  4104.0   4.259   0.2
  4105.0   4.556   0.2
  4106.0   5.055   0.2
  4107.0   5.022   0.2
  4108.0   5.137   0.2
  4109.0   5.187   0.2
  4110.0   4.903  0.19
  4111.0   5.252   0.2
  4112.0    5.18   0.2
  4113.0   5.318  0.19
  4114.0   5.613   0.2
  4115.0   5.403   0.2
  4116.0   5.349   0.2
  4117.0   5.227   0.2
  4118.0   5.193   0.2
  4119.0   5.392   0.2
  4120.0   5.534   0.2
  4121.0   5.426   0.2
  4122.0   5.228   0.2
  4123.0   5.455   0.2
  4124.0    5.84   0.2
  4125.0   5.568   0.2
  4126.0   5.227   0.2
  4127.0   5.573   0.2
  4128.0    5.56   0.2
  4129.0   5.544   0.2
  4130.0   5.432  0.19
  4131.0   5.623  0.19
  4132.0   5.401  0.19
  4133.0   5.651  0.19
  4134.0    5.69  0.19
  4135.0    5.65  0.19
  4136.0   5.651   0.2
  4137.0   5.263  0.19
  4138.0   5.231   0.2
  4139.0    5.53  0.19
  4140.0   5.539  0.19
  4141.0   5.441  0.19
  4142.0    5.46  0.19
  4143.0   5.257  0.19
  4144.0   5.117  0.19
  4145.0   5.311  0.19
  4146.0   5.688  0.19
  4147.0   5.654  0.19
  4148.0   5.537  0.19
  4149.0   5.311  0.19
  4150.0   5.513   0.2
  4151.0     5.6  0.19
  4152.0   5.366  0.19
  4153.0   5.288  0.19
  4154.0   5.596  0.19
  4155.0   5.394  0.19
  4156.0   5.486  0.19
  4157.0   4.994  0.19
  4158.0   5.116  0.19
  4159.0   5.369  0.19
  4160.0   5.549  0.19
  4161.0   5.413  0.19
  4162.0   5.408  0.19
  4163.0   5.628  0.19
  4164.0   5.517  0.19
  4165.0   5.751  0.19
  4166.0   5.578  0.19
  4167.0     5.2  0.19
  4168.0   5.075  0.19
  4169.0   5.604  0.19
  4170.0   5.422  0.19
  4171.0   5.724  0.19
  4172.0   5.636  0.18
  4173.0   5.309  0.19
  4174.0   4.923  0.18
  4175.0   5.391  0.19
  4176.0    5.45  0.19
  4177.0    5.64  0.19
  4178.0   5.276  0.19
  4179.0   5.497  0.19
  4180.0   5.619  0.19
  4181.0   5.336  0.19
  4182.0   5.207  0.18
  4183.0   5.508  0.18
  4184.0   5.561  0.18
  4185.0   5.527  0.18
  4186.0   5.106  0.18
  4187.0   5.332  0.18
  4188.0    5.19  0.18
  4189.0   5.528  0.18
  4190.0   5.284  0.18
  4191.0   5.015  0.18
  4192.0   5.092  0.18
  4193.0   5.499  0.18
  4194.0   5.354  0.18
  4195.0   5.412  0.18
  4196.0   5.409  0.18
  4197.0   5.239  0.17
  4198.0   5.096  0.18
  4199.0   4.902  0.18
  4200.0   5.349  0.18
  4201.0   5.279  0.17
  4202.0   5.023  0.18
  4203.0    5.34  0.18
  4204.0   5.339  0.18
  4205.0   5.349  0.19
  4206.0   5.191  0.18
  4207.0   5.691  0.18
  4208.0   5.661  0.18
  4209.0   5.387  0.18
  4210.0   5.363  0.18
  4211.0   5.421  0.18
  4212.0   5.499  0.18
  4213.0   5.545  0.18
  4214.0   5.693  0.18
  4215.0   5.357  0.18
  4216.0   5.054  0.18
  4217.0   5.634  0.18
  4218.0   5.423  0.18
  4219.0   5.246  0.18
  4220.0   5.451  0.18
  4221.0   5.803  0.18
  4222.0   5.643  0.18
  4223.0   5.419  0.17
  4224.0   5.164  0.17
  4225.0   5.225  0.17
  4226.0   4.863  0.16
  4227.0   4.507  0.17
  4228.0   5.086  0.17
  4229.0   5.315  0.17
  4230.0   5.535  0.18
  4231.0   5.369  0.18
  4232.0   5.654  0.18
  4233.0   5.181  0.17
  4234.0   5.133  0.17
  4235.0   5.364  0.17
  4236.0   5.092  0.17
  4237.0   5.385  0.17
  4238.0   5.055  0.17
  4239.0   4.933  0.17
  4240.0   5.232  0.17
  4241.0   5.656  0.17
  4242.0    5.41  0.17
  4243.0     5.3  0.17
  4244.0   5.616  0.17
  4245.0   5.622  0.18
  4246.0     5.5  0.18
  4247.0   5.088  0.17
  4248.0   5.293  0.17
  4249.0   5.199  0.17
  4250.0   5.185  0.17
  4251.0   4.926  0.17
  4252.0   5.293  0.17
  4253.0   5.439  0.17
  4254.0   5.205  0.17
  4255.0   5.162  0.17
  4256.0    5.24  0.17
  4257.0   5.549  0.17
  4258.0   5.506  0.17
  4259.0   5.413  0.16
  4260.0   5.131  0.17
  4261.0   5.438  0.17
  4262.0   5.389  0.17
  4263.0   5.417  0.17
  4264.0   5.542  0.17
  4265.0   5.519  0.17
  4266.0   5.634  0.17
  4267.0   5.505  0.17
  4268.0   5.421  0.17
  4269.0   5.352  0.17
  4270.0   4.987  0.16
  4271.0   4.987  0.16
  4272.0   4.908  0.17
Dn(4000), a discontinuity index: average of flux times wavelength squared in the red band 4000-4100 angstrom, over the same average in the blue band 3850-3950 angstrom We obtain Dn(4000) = 1.23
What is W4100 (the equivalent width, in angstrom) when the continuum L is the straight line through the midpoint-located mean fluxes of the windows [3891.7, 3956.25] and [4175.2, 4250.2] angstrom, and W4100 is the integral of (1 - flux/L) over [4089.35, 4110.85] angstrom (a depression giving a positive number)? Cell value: 1.6 angstrom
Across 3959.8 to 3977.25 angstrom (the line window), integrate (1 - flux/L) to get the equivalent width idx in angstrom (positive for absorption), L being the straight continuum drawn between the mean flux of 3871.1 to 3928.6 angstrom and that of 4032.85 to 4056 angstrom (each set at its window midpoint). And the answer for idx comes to 4.8 angstrom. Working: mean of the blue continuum 4.79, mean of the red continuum 5.43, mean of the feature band 3.68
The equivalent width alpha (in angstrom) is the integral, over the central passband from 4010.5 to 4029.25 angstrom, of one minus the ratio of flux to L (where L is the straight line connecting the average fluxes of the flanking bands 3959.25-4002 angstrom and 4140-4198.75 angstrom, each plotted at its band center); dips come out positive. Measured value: -2.7 angstrom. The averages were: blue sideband 4.59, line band 5.45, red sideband 5.39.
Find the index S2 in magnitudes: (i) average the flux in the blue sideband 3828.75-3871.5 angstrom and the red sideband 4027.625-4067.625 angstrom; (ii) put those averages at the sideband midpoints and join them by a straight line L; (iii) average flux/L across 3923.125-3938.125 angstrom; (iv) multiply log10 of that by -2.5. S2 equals 0.37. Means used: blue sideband 4.71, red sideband 5.4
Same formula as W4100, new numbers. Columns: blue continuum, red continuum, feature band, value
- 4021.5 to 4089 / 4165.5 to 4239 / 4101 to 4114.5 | 1.7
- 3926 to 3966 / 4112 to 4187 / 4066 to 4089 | -1.2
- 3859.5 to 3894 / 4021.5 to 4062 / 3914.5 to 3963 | 3.5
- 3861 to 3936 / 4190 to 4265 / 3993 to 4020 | -2.9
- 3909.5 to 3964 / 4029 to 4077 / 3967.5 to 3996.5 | 2.1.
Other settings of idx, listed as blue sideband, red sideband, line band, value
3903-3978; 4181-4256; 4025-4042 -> -2.5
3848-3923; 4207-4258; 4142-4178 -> -1.3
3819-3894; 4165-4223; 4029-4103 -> -2.1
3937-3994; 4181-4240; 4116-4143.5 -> -1.9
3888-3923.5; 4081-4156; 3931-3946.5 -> 3.6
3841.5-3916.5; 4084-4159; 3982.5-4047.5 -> -3.5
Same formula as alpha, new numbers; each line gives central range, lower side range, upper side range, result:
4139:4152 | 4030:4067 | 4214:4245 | -0.23 angstrom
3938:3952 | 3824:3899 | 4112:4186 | -0.55 angstrom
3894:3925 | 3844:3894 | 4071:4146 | -0.98 angstrom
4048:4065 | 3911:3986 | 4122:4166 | -1.42 angstrom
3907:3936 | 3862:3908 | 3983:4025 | 2.99 angstrom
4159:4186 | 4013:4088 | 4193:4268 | -0.46 angstrom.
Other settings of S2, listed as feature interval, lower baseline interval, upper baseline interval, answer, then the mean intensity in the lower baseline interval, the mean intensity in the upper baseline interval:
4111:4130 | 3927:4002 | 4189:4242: -0.087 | 4.49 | 5.31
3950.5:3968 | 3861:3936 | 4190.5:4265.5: 0.033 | 4.58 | 5.32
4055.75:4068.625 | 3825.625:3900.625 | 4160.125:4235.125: -0.071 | 4.62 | 5.36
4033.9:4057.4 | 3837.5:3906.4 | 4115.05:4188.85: -0.050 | 4.78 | 5.43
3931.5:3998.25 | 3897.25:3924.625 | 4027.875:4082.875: 0.160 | 5.07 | 5.38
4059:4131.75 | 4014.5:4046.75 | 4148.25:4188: 0.046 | 5.4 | 5.41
